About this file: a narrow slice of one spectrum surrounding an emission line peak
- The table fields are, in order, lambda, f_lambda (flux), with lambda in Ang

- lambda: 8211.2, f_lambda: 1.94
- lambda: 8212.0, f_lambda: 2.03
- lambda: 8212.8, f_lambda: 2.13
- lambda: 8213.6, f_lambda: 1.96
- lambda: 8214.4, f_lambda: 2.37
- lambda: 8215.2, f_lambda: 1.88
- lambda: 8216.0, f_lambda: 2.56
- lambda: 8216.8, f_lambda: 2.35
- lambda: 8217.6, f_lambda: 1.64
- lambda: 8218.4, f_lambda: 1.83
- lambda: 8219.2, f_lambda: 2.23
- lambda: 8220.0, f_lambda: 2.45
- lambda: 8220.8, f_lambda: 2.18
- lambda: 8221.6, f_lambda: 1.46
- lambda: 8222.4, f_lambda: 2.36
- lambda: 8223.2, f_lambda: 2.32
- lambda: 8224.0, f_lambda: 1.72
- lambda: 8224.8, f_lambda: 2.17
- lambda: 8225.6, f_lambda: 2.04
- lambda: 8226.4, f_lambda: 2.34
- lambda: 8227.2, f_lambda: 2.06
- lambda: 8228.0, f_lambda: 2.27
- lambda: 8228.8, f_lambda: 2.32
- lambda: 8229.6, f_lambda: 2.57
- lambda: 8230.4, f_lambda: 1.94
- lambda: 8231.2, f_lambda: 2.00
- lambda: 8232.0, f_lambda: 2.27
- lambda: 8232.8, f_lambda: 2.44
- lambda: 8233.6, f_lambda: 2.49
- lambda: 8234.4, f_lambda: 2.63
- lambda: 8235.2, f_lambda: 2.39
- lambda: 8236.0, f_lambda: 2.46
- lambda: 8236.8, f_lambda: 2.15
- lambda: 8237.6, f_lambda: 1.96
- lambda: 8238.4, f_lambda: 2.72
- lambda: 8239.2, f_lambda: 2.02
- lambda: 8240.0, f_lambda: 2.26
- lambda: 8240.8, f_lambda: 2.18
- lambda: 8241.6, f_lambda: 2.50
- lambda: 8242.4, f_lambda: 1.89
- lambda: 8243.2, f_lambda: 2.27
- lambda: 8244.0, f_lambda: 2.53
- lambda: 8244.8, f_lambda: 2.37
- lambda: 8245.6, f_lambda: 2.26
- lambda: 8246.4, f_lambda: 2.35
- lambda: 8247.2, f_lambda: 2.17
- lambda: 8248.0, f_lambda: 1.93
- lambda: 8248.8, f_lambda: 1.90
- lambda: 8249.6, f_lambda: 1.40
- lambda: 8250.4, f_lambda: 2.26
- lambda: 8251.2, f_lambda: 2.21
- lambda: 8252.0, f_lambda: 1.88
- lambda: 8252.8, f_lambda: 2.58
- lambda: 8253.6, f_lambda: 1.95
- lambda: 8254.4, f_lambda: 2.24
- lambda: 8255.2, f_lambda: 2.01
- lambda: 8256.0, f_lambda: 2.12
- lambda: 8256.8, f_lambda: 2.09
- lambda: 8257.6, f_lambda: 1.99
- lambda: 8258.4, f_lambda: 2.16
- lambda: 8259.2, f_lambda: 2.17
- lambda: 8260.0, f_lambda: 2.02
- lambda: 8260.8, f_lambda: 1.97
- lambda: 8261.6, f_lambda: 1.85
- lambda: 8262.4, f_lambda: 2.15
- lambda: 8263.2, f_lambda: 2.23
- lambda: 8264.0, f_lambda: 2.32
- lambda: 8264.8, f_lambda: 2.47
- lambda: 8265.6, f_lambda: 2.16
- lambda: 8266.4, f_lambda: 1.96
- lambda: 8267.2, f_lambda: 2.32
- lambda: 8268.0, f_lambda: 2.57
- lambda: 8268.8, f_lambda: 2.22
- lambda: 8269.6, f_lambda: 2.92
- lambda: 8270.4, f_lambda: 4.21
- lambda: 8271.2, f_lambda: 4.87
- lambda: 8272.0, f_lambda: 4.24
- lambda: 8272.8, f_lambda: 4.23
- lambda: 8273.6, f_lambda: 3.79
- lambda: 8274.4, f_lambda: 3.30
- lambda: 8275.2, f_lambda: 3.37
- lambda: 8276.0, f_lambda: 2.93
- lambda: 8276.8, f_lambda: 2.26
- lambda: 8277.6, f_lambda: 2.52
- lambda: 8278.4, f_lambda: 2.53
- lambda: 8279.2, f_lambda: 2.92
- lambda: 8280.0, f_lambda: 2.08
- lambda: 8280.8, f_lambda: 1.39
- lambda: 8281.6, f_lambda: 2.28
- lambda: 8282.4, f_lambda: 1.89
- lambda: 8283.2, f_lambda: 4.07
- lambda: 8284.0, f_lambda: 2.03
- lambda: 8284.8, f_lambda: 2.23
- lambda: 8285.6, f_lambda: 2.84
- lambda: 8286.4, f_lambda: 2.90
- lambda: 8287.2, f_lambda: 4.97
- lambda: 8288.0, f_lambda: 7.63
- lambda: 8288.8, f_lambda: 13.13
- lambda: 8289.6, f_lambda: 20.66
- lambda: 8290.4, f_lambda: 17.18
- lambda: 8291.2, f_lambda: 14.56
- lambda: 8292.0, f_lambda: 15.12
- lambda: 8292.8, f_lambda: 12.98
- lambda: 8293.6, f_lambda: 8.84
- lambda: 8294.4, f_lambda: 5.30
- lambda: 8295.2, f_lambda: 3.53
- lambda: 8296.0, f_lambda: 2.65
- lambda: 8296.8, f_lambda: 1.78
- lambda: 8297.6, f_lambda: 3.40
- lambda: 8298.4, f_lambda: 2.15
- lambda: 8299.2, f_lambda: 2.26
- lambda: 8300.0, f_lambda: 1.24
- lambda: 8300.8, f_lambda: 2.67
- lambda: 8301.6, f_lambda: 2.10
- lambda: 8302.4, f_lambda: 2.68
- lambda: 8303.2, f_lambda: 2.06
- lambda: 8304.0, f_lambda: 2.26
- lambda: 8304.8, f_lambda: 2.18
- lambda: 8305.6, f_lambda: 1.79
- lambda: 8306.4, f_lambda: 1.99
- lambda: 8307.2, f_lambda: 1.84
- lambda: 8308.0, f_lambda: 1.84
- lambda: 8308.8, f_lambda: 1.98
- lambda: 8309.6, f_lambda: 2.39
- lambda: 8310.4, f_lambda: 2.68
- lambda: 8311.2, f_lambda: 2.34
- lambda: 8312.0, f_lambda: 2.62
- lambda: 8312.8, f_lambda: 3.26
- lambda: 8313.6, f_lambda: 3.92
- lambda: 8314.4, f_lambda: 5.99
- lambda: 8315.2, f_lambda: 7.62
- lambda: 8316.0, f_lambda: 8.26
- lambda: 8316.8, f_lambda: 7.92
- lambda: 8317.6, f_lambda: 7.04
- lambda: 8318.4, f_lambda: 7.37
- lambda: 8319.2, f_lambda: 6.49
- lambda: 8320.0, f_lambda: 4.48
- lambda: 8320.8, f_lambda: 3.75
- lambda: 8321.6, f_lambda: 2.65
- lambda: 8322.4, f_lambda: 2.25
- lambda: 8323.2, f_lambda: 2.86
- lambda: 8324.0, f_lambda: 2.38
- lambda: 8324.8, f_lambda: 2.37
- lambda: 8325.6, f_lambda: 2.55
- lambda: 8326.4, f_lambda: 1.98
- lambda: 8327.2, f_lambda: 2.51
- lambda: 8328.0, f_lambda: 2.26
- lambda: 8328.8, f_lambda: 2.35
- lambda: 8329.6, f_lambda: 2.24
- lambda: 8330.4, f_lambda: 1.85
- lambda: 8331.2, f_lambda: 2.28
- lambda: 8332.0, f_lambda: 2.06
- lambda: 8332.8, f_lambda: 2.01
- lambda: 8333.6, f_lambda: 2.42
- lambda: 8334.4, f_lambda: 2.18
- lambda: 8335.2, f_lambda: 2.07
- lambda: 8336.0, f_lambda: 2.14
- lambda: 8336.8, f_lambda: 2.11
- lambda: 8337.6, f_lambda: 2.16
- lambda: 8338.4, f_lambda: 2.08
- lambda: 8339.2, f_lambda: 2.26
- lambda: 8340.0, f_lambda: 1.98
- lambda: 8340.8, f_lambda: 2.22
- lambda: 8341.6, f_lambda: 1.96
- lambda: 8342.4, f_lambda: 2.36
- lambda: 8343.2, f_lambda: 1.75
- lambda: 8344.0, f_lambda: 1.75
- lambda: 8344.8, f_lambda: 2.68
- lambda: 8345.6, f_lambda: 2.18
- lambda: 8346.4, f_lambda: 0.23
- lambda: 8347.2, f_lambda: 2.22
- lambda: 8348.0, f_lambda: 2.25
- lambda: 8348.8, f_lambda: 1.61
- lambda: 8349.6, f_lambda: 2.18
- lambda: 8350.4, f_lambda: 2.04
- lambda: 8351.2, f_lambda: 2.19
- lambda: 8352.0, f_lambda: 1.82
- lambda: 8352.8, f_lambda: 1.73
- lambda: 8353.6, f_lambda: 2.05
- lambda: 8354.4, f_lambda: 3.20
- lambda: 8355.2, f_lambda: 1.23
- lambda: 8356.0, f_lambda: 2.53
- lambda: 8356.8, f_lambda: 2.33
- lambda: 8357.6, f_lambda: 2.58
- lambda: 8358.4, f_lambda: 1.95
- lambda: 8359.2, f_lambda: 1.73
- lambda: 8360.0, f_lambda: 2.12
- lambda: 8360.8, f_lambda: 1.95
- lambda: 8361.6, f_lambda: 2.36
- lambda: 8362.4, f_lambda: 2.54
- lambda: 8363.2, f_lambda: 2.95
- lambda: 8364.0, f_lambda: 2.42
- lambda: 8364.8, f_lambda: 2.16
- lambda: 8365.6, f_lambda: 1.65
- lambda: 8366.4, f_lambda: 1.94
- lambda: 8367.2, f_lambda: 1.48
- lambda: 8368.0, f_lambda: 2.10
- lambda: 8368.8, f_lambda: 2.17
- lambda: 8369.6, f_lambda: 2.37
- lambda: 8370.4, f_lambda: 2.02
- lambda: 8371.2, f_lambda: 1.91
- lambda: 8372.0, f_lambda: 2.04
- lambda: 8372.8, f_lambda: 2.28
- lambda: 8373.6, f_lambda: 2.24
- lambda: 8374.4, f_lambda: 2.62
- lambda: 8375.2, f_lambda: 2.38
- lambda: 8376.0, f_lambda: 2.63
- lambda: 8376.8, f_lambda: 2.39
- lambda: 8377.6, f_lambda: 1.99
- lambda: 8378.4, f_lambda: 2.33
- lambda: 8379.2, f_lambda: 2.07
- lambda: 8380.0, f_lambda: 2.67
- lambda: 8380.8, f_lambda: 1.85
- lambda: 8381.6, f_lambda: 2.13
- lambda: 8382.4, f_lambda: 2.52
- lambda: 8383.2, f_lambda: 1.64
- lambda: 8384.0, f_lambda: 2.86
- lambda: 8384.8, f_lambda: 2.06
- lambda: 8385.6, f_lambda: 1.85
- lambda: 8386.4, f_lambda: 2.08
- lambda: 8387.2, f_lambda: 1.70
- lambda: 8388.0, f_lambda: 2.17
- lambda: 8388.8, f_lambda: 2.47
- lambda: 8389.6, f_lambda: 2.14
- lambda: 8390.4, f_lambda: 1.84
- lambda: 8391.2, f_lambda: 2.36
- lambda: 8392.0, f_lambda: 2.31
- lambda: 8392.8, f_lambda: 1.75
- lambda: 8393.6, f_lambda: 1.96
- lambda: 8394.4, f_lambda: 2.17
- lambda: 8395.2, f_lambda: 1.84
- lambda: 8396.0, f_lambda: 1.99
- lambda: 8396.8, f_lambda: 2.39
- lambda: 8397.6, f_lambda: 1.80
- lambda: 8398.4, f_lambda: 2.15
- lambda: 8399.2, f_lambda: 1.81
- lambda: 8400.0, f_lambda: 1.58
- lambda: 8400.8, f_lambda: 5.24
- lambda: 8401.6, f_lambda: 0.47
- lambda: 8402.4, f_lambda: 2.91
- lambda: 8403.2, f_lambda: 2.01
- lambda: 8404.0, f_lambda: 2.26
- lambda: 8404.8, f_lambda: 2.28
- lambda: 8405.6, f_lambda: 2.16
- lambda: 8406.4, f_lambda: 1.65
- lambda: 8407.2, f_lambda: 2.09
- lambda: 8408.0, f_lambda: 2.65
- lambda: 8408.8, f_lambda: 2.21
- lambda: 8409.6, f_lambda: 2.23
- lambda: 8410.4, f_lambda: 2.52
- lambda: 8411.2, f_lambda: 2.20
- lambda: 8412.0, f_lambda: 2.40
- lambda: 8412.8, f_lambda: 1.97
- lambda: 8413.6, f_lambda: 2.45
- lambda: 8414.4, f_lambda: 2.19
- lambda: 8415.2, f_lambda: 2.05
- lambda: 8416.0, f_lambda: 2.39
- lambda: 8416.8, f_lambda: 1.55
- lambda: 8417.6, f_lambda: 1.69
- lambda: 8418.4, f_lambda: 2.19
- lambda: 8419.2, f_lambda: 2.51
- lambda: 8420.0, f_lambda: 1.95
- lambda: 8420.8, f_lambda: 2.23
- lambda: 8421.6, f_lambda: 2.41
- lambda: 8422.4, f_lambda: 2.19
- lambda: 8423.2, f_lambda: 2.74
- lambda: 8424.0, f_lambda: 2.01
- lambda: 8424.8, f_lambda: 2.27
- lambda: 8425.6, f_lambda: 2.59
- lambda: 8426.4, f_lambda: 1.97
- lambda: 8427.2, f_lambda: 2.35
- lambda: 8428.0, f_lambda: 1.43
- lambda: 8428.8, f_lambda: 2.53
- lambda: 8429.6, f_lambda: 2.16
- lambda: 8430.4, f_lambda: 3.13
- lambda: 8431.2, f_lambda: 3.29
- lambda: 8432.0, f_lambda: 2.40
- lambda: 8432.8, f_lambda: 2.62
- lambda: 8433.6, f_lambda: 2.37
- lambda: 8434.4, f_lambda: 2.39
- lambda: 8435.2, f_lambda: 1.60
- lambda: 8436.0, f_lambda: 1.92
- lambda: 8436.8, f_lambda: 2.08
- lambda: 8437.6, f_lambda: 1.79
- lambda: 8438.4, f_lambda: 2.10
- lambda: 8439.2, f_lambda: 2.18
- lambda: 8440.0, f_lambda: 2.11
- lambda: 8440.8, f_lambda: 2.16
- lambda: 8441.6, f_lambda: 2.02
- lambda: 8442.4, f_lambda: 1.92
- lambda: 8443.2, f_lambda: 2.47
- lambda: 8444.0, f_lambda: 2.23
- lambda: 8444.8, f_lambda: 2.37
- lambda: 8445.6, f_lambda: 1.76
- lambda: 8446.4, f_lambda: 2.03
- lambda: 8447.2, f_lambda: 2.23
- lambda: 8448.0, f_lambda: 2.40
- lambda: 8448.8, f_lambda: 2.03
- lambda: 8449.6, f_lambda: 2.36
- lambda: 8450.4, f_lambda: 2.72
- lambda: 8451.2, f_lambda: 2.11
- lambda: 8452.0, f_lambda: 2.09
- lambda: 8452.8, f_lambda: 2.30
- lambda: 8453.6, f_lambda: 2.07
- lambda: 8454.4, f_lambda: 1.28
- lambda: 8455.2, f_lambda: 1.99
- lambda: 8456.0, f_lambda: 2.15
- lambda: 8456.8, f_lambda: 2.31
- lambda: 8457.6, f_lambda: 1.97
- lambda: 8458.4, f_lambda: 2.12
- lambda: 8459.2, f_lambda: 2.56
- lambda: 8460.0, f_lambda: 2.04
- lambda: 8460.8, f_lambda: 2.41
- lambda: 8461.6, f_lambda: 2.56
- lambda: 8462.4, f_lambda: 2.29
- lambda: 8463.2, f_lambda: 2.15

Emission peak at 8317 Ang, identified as [N II]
